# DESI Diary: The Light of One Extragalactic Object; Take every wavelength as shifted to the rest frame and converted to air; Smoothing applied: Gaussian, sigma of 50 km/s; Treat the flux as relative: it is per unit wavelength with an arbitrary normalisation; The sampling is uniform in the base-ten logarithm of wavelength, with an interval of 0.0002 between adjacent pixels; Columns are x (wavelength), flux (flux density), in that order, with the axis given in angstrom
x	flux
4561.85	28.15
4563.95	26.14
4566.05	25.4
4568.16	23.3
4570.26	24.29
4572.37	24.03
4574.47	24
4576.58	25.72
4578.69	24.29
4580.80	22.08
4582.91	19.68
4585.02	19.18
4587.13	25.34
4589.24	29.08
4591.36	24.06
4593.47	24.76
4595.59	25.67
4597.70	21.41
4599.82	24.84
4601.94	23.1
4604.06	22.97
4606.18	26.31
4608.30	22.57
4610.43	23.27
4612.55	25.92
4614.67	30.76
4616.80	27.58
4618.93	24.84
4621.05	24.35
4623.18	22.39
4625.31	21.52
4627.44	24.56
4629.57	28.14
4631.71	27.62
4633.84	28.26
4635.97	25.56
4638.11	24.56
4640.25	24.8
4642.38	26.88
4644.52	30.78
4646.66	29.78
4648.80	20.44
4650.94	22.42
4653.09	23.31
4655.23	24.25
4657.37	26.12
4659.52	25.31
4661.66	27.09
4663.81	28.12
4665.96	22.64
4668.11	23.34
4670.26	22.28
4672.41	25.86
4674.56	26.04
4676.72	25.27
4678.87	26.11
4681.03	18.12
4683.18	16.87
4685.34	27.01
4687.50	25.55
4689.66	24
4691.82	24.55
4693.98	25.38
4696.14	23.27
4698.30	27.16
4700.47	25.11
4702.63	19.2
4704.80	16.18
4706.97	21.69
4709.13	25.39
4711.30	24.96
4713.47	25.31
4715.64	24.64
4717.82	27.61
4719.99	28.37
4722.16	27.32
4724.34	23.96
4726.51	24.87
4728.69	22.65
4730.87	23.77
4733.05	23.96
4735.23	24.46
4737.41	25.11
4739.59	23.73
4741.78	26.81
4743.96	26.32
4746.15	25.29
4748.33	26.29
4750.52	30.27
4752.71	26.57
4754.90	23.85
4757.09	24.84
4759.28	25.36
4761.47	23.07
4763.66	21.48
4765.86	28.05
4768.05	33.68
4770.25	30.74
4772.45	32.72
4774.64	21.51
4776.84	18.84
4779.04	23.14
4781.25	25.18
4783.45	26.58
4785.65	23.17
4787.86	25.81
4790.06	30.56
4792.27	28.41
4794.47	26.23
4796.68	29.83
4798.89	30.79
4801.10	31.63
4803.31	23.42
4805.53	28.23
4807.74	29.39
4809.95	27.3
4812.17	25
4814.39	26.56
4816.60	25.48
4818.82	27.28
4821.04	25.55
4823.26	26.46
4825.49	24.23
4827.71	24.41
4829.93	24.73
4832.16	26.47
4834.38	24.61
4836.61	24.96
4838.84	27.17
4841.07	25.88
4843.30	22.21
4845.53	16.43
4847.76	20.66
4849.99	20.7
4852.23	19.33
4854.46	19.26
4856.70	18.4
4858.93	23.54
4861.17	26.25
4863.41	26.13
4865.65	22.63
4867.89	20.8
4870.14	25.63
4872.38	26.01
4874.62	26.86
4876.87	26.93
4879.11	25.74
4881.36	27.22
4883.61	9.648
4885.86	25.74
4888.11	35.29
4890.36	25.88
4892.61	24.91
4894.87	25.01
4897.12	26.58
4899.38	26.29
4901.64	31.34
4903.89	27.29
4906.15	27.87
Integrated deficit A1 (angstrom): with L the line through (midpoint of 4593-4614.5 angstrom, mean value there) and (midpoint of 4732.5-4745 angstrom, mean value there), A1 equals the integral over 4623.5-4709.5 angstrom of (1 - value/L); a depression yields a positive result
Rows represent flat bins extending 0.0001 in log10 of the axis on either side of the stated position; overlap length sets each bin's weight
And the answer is 0.7 angstrom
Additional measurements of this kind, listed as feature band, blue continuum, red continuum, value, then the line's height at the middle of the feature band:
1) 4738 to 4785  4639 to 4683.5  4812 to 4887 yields -3.26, 24.2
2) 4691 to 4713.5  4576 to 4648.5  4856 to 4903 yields 1.53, 25.1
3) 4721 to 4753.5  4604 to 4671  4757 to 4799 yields 0.87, 26.1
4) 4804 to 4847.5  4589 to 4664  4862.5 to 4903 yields 0.30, 25.4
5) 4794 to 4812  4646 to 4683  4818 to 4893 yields -3.10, 24.1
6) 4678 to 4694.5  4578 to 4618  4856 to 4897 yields 0.76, 24.5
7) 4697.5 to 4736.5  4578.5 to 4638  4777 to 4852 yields 1.37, 25.1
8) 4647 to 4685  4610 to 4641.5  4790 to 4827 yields 3.08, 26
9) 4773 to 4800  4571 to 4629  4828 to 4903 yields -1.93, 24.2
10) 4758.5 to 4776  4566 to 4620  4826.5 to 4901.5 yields -2.01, 24.2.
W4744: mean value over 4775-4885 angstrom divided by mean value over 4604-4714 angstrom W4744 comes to 1.00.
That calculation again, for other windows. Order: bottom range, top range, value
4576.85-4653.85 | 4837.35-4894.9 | 0.95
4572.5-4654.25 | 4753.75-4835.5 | 1.06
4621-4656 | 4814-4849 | 0.97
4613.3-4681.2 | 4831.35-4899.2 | 0.94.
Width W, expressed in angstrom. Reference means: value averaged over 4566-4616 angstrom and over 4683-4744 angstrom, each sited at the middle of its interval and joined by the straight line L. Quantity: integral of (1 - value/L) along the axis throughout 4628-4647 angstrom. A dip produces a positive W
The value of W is -2.3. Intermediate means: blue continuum 24.2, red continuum 24.4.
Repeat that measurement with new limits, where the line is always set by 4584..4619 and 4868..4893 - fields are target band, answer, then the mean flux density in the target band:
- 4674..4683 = 0.7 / 23.1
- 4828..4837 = 0.0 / 25.1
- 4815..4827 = -0.3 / 25.8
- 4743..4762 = -0.6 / 25.8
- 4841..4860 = 3.6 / 20.4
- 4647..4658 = 0.6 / 23.6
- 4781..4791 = -0.5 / 26.3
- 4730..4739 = 0.3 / 24.3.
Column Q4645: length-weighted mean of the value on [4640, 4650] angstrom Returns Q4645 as 26.6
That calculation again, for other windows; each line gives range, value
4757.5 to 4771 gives 26.9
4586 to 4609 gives 24.6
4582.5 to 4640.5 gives 24.8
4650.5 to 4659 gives 24.2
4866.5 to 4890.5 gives 25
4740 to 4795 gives 26.2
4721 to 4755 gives 25.4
